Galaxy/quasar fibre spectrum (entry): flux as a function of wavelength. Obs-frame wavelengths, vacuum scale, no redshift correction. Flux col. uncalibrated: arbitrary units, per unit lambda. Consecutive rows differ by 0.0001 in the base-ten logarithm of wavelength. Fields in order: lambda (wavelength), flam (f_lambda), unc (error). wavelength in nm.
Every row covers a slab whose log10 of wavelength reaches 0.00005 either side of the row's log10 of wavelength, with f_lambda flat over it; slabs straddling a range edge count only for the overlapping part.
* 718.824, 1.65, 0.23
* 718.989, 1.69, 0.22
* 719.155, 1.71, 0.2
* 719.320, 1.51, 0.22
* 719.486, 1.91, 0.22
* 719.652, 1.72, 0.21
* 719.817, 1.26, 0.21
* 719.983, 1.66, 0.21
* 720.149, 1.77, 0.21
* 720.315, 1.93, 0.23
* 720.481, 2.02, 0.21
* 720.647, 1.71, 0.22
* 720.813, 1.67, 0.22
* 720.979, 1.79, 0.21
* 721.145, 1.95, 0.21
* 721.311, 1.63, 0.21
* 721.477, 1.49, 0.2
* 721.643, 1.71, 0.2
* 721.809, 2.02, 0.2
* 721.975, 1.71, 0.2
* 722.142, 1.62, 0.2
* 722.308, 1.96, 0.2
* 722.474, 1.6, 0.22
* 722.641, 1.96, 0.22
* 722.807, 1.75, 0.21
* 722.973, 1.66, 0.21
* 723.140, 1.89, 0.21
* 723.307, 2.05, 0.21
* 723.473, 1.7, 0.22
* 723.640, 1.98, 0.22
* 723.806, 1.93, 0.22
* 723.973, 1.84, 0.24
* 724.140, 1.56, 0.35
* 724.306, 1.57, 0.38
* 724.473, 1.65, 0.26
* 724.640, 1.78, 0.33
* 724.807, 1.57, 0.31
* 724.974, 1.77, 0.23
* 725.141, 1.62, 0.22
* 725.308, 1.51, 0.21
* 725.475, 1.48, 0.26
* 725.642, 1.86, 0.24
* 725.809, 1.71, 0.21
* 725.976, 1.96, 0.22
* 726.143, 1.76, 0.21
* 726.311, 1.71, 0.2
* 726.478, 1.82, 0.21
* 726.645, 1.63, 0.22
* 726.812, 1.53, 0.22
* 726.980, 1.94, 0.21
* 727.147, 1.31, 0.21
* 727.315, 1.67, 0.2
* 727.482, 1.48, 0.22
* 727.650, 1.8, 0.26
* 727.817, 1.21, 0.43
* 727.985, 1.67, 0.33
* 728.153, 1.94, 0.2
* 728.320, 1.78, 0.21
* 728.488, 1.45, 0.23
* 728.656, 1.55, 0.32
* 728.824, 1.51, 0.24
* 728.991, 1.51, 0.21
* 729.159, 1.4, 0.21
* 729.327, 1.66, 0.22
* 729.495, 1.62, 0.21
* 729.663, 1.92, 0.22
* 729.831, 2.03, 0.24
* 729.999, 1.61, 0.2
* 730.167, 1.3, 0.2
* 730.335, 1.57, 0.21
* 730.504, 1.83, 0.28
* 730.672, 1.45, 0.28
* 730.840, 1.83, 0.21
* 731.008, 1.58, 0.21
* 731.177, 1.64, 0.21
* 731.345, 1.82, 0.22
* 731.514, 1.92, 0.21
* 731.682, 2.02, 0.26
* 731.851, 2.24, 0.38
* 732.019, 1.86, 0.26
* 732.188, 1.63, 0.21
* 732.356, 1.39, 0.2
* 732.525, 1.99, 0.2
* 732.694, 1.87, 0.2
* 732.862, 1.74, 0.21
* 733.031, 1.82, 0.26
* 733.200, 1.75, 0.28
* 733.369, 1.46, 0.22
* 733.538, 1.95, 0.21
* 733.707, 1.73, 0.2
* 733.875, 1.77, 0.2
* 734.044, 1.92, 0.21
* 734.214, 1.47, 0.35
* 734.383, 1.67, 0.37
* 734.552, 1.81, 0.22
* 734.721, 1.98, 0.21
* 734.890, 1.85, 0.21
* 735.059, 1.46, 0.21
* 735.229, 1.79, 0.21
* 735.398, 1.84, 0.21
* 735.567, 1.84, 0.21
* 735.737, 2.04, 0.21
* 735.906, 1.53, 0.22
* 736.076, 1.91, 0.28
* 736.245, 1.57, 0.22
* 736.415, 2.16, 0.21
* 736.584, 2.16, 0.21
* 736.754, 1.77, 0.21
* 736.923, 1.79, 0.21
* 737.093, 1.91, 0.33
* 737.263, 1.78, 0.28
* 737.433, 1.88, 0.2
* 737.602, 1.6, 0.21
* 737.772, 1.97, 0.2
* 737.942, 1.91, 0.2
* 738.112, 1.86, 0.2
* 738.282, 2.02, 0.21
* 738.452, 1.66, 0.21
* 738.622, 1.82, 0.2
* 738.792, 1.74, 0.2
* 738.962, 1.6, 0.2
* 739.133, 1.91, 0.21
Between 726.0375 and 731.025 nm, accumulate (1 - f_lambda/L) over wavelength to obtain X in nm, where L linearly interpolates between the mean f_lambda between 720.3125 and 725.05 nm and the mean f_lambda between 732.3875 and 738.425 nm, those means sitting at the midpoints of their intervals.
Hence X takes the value 0.424 nm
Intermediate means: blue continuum 1.77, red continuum 1.81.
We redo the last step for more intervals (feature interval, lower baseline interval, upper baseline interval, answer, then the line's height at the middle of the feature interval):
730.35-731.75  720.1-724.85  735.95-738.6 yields 0.057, 1.82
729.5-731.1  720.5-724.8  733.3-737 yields 0.097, 1.78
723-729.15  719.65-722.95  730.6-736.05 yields 0.260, 1.76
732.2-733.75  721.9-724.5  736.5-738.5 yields 0.082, 1.84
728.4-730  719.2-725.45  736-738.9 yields 0.146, 1.79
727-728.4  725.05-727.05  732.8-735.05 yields 0.079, 1.72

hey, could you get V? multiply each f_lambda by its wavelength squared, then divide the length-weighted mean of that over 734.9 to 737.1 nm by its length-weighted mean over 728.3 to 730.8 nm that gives 1.15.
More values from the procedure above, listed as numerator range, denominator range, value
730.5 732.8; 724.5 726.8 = 1.07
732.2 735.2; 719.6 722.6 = 1.04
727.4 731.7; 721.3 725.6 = 0.97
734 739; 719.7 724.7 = 1.07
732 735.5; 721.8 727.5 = 1.04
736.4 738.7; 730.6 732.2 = 1.05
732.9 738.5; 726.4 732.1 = 1.10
